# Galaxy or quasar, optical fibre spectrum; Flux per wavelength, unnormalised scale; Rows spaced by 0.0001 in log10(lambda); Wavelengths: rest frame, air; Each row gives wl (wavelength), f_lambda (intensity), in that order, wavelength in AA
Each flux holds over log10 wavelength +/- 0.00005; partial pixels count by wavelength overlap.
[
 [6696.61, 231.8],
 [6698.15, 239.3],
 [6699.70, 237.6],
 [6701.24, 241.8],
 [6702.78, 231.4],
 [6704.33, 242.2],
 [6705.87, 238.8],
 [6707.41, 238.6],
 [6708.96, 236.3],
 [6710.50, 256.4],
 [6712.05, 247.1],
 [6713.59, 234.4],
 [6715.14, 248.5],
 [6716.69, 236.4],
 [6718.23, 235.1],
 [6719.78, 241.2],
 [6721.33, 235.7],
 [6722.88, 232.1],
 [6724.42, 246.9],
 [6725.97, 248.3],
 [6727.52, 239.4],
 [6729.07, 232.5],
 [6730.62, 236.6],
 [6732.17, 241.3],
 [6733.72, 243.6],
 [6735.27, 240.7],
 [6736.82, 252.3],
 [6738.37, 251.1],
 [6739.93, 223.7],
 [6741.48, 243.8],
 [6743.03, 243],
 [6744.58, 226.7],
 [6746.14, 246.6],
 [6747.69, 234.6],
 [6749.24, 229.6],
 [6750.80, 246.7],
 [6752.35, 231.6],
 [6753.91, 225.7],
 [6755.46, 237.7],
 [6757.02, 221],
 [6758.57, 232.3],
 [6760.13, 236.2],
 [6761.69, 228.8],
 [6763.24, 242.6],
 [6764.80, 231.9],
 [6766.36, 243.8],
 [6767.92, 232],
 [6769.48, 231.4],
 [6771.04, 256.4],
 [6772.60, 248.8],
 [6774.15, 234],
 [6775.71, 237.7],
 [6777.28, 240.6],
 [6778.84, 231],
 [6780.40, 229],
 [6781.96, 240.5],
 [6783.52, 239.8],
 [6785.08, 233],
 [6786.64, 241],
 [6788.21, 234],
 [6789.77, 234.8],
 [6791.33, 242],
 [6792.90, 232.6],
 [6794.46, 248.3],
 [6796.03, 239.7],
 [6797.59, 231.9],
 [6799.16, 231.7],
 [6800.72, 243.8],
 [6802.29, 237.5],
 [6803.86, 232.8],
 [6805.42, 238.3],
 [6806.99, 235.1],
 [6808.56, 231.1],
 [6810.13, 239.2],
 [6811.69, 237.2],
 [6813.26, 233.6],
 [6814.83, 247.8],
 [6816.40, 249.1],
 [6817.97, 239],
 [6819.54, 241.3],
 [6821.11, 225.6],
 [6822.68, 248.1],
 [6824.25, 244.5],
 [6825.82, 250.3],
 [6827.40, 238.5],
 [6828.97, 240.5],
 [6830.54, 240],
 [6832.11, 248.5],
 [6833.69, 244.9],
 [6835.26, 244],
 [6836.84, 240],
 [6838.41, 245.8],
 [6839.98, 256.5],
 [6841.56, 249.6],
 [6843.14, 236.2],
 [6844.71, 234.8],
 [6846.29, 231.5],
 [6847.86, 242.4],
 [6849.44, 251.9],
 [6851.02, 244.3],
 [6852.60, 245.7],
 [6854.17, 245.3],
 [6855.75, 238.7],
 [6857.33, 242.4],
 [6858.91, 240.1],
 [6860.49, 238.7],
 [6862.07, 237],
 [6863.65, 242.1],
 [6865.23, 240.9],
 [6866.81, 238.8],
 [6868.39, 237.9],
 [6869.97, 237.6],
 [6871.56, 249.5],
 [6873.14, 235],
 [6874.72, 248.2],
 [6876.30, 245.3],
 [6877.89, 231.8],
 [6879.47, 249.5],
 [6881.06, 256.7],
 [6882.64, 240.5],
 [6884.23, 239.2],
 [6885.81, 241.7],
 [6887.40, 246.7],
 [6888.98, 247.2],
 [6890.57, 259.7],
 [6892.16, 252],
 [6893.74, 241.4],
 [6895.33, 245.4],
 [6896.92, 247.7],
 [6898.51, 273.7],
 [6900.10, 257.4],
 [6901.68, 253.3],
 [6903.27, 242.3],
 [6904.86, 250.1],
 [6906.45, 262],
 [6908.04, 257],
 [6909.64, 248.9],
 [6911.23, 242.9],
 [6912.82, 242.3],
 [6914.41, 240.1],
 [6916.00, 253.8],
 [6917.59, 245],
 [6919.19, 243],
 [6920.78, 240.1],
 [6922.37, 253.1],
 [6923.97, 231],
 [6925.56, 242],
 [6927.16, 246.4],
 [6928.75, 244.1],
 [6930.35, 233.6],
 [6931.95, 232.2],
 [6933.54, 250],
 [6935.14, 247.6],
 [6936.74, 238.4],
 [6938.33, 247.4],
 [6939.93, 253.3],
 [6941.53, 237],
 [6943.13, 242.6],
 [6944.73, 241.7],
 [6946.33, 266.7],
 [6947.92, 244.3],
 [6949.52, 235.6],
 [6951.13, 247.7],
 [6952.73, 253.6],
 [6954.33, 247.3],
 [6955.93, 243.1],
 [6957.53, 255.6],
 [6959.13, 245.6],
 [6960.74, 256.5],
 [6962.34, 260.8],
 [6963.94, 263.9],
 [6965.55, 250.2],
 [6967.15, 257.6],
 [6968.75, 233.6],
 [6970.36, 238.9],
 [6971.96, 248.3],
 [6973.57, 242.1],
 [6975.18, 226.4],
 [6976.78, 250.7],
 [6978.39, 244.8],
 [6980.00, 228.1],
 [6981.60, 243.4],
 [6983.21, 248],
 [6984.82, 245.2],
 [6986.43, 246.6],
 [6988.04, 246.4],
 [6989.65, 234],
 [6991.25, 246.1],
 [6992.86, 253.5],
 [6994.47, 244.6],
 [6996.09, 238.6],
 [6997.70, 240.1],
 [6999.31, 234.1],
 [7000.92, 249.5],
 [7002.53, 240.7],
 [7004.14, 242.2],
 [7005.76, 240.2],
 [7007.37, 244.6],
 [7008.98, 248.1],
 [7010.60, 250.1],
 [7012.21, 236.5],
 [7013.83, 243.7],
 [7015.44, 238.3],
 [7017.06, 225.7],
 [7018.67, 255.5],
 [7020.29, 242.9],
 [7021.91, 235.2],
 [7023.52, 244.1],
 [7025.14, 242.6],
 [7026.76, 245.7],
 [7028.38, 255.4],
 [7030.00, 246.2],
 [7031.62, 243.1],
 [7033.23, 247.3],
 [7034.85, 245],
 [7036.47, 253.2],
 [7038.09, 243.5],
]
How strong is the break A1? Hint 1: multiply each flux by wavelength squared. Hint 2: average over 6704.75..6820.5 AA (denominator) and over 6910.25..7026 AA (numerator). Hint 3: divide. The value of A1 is 1.09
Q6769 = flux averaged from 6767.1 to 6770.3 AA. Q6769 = 232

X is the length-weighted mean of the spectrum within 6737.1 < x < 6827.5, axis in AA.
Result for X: 238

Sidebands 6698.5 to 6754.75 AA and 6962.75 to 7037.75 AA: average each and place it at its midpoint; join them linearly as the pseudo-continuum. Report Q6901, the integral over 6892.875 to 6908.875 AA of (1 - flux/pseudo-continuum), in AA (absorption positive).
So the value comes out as -0.7 AA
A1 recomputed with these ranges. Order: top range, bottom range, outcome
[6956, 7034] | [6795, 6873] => 1.06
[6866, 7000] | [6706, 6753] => 1.09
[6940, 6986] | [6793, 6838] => 1.07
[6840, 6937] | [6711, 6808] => 1.07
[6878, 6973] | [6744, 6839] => 1.08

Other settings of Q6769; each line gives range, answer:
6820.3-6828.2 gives 241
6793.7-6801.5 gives 239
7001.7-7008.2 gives 242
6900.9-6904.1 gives 248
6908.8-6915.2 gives 243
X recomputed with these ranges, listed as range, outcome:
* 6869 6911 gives 248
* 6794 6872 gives 241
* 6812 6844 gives 243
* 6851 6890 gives 243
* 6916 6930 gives 243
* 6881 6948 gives 247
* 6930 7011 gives 245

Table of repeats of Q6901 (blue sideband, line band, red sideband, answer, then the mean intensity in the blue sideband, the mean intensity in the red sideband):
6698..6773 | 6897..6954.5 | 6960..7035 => -1.0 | 239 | 244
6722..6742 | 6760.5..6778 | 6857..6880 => 0.1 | 241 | 241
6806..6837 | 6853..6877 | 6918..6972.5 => 0.2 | 241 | 246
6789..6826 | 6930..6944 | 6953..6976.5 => 0.2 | 239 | 248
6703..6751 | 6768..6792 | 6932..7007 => 0.3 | 240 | 245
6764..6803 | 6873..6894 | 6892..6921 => 0.1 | 238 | 250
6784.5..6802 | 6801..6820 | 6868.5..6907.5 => 0.1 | 238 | 248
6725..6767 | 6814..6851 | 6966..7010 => -0.6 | 237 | 243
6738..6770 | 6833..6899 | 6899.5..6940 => -0.5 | 235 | 246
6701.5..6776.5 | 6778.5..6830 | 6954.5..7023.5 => 0.4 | 239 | 244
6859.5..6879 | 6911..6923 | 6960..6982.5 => -0.1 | 240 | 246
